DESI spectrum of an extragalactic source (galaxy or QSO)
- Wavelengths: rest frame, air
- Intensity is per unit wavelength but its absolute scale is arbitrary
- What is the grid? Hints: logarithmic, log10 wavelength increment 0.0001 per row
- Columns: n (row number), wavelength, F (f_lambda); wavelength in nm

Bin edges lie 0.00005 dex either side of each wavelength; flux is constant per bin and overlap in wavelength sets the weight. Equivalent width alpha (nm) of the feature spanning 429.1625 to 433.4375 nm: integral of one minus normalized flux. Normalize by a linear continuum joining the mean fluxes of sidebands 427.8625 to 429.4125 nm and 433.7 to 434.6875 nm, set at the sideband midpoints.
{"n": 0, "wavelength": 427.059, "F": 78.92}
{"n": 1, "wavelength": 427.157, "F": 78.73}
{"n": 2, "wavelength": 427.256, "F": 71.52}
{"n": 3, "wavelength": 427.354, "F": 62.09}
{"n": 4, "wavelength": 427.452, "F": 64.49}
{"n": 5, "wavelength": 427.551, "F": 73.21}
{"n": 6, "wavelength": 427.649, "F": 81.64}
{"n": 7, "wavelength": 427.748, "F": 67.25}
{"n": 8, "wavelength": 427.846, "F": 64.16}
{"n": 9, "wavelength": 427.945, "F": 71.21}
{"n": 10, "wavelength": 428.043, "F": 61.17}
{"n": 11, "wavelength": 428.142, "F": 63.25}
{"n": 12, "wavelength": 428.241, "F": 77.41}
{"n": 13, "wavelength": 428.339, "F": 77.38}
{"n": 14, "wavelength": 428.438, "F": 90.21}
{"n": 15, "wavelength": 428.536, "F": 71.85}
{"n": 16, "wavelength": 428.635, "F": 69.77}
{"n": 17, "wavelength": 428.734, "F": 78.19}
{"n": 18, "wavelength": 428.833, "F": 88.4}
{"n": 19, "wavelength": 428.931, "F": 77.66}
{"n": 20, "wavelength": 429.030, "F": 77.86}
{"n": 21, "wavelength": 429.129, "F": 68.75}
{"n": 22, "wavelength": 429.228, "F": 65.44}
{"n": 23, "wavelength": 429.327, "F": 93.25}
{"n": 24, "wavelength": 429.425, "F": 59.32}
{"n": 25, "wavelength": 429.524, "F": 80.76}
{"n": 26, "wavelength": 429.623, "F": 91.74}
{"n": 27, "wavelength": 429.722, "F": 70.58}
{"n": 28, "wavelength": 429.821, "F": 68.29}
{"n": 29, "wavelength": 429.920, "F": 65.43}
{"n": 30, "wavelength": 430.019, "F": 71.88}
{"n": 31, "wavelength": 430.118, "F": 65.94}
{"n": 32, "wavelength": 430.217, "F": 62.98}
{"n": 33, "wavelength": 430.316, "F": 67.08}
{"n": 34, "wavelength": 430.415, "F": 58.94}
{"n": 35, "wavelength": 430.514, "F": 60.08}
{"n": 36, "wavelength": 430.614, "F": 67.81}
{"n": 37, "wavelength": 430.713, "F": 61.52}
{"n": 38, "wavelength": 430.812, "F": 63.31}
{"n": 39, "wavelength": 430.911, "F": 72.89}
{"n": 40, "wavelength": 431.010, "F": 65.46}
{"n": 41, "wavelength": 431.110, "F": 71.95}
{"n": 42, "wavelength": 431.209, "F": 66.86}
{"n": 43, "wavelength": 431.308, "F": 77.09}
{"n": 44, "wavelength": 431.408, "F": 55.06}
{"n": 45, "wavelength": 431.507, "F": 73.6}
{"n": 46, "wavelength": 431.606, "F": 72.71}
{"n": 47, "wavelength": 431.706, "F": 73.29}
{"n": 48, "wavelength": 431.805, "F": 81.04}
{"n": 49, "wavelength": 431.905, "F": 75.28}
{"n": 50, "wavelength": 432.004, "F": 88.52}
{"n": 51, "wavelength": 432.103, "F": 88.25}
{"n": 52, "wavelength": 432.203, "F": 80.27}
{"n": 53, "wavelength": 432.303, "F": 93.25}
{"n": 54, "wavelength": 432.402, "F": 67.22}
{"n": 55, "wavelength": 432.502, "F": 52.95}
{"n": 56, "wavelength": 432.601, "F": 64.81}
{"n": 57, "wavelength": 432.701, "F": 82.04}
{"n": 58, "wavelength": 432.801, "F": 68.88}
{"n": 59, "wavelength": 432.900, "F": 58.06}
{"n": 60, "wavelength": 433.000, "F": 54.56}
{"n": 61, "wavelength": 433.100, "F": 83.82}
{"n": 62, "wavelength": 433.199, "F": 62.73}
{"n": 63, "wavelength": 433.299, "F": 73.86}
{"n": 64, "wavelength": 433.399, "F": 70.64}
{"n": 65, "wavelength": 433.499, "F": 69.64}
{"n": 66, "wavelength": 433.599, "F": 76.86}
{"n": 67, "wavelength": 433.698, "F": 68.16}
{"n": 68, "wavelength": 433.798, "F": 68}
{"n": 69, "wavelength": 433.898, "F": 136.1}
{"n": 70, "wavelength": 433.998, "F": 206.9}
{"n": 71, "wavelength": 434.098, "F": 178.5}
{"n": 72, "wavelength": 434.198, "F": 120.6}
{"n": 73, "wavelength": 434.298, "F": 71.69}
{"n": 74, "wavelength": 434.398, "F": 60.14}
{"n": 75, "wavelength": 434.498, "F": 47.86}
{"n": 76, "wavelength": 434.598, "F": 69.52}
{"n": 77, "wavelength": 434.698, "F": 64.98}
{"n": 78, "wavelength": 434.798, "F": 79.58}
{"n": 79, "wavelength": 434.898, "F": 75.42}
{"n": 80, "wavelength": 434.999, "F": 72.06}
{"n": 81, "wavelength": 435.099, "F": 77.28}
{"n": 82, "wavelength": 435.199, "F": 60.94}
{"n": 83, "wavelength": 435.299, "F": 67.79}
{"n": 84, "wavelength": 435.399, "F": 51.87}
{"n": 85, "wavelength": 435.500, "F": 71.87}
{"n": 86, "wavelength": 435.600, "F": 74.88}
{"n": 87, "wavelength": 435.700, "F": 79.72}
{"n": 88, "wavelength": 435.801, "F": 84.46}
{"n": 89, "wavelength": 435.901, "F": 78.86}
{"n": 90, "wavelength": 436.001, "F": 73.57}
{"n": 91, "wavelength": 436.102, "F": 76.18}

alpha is 0.83 nm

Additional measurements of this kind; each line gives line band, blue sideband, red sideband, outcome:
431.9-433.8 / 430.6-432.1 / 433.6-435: 0.24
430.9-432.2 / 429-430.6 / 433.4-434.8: 0.09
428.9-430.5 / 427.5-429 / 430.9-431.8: 0.02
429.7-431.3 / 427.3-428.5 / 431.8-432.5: 0.21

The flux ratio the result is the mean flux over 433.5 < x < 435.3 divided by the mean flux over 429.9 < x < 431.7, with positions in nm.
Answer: 1.33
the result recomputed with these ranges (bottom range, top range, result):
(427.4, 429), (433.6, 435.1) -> 1.26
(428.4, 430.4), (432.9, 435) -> 1.16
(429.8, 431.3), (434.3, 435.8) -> 1.04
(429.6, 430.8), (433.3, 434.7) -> 1.40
